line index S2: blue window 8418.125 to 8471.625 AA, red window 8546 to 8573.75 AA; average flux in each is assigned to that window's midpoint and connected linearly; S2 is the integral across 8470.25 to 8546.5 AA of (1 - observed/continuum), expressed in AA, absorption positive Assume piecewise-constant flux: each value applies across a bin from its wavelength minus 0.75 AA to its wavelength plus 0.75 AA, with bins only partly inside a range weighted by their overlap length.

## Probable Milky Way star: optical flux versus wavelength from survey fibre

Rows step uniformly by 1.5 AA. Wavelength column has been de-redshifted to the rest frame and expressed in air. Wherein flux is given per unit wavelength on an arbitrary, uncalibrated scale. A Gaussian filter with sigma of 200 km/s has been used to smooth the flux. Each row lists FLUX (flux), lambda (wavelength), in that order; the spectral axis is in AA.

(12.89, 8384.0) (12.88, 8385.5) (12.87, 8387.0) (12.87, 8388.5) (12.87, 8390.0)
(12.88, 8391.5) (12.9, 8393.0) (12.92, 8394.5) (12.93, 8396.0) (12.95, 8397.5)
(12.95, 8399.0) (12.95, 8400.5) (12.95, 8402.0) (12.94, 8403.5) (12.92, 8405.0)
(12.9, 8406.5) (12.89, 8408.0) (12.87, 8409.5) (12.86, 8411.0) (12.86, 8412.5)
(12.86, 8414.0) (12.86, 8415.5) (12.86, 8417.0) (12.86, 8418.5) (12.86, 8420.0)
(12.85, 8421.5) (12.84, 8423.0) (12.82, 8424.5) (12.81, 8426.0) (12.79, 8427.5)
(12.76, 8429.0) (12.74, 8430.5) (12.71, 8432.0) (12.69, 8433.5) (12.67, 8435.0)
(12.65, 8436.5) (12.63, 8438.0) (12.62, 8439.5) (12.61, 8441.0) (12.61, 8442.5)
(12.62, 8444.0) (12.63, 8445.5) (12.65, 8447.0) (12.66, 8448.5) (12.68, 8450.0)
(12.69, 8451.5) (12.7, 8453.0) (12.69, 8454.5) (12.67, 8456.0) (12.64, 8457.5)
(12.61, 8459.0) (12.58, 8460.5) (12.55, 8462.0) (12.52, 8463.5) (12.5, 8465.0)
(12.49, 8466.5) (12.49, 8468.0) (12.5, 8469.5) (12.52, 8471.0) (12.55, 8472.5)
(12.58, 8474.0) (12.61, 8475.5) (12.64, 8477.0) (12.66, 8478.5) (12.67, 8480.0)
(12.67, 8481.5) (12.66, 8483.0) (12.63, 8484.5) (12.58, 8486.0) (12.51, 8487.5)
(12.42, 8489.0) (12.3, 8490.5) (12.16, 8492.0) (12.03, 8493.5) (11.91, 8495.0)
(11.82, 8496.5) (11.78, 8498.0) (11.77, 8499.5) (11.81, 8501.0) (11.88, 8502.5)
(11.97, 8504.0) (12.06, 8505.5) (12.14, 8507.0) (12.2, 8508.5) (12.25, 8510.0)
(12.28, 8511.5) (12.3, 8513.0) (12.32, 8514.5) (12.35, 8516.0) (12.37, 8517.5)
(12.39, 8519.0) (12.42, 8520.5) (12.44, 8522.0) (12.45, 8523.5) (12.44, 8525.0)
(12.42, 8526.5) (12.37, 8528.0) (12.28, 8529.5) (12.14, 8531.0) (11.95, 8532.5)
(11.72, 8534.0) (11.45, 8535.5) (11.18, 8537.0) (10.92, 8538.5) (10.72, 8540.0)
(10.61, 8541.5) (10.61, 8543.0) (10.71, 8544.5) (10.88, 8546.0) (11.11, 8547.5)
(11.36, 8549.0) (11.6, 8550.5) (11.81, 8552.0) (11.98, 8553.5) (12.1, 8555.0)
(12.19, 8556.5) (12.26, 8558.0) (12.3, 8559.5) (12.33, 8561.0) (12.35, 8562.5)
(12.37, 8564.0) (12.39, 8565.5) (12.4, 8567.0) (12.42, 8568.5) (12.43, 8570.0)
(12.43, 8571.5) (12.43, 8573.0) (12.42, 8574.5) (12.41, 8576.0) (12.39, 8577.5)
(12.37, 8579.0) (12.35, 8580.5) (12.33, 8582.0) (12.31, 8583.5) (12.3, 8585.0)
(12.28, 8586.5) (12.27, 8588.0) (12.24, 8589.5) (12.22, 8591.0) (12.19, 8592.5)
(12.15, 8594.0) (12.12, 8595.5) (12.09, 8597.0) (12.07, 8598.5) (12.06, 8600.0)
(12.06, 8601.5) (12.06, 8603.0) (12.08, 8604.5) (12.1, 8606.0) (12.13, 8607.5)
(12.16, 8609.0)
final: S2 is 1.72 AA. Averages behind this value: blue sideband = 12.7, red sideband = 12.1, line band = 12.1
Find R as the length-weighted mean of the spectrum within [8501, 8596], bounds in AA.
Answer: 12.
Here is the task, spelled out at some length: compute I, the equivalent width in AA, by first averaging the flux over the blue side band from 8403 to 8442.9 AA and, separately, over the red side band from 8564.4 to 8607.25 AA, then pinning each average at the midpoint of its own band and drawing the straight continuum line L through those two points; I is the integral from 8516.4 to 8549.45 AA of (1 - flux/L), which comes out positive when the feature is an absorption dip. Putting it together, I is 2.0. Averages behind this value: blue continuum 12.8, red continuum 12.3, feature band 11.7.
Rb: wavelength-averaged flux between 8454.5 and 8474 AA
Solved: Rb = 12.6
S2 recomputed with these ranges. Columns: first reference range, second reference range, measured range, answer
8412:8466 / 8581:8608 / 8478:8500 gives 0.40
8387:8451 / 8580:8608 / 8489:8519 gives 0.95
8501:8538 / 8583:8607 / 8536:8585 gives 1.04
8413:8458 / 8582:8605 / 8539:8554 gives 1.48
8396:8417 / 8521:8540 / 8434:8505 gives -0.29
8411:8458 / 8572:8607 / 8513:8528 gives 0.07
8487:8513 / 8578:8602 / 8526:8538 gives 0.22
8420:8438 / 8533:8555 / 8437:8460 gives -0.28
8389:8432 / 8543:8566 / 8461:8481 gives -0.23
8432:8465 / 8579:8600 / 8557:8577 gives -0.14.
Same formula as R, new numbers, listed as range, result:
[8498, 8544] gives 11.9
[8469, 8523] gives 12.3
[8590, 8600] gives 12.1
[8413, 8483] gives 12.7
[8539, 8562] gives 11.5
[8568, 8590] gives 12.4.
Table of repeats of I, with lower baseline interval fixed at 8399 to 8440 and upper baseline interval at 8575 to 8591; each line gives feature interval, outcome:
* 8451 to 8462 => 0.05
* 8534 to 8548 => 1.69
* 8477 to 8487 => -0.01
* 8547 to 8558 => 0.56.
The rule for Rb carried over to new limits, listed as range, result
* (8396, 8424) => 12.9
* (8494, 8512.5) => 12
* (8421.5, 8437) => 12.8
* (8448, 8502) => 12.4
